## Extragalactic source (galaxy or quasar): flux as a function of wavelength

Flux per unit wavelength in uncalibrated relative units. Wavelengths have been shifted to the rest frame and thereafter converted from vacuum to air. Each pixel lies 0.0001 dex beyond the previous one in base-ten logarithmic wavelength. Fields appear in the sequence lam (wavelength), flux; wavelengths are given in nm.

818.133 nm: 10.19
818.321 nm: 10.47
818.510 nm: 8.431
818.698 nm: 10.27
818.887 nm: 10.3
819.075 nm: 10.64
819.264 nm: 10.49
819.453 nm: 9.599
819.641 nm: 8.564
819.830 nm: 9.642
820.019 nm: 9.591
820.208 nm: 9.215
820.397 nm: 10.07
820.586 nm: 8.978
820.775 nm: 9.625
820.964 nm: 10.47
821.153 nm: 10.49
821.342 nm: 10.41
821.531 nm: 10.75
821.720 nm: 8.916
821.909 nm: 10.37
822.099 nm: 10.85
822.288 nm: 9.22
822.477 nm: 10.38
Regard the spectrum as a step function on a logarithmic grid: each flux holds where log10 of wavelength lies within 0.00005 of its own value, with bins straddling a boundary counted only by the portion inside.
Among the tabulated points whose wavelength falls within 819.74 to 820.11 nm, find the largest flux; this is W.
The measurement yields 9.642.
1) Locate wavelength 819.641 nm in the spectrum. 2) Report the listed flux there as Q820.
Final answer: 8.564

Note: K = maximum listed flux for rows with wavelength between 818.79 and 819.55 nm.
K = 10.64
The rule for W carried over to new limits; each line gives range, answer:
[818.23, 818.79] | 10.47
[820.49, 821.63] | 10.75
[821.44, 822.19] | 10.85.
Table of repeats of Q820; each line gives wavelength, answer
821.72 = 8.916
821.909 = 10.37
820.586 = 8.978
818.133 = 10.19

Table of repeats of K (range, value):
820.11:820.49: 10.07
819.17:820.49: 10.49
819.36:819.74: 9.599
